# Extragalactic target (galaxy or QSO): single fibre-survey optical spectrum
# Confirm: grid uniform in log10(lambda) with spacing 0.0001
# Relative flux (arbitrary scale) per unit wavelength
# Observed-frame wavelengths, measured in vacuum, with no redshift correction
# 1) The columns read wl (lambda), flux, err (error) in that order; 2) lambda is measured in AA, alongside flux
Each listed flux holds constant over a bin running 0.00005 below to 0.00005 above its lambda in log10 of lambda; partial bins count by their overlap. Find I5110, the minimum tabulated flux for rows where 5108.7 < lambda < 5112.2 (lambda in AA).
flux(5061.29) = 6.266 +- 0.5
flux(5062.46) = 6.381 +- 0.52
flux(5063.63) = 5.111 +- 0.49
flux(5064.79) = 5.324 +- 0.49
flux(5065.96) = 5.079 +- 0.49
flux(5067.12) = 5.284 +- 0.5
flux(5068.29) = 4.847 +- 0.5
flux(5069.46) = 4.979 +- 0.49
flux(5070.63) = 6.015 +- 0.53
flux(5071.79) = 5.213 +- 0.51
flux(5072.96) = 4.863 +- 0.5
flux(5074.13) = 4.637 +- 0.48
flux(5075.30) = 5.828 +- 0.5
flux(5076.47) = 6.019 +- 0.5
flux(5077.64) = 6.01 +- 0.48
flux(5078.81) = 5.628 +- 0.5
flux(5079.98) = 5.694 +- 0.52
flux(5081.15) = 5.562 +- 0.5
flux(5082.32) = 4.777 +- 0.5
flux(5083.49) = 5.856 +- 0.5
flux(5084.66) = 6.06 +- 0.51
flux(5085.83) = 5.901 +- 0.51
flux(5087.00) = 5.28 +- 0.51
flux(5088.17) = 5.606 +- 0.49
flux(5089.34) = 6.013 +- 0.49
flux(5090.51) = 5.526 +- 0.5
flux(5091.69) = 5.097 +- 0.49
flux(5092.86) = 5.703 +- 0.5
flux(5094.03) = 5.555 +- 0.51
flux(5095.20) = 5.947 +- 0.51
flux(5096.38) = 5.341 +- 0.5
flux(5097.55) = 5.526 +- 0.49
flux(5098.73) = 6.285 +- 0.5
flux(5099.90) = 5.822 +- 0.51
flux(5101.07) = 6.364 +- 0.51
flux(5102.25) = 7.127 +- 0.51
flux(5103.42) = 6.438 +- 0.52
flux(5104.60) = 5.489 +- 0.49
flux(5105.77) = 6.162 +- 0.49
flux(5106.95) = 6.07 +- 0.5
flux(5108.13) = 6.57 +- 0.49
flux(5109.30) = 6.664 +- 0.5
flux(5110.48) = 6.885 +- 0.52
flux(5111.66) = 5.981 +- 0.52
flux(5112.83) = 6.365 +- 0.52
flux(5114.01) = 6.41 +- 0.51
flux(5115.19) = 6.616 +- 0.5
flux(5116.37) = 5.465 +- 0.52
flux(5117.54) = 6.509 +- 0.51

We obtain 5.981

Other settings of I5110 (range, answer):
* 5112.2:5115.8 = 6.365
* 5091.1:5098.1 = 5.097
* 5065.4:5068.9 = 4.847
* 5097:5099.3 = 5.526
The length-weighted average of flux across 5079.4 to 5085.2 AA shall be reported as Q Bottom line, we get 5.59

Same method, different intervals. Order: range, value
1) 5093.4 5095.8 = 5.75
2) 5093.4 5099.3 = 5.73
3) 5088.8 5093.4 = 5.58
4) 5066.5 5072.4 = 5.27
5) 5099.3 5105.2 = 6.26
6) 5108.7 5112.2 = 6.52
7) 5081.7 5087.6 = 5.58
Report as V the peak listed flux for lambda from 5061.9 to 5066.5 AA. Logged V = 6.381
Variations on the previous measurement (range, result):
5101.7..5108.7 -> 7.127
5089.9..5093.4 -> 5.703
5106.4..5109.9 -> 6.664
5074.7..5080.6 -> 6.019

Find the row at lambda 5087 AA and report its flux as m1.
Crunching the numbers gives 5.28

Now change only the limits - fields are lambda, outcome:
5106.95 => 6.07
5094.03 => 5.555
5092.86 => 5.703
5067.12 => 5.284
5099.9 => 5.822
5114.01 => 6.41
